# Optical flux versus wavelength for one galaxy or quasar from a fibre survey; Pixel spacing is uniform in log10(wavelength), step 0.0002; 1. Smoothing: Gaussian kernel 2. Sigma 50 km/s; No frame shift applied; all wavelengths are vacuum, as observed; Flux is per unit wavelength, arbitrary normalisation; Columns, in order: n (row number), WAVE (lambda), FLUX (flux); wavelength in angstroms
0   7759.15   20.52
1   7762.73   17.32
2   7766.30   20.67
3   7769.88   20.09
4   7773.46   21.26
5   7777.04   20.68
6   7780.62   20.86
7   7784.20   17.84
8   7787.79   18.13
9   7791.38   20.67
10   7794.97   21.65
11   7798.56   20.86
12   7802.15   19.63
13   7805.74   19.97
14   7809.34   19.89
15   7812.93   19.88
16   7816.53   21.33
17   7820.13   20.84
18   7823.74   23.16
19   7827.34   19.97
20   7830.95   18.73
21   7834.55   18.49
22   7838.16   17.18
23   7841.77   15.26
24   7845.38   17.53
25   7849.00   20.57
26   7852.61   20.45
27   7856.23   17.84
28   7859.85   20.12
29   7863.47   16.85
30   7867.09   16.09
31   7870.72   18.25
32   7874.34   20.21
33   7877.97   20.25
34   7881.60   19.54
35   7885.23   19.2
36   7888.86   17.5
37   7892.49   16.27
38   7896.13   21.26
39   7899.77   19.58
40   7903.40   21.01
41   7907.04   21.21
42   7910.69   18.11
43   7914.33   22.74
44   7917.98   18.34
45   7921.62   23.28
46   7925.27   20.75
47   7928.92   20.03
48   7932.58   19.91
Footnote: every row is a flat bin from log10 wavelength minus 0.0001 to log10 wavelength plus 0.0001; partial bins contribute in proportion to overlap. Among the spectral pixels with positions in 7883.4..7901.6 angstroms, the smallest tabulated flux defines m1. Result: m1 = 16.27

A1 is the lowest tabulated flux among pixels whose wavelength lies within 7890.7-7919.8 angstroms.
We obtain 16.27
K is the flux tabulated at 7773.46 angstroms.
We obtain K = 21.26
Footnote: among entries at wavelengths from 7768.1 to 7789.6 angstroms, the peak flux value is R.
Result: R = 21.26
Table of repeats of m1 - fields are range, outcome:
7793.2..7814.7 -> 19.63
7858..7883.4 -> 16.09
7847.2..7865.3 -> 16.85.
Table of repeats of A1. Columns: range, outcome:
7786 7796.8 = 18.13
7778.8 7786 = 17.84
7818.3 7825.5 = 20.84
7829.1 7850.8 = 15.26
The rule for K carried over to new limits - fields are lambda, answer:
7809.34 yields 19.89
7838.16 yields 17.18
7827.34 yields 19.97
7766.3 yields 20.67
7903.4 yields 21.01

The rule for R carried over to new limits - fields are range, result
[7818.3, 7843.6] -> 23.16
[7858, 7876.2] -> 20.21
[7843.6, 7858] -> 20.57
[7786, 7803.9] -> 21.65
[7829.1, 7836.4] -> 18.73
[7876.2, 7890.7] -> 20.25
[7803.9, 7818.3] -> 21.33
